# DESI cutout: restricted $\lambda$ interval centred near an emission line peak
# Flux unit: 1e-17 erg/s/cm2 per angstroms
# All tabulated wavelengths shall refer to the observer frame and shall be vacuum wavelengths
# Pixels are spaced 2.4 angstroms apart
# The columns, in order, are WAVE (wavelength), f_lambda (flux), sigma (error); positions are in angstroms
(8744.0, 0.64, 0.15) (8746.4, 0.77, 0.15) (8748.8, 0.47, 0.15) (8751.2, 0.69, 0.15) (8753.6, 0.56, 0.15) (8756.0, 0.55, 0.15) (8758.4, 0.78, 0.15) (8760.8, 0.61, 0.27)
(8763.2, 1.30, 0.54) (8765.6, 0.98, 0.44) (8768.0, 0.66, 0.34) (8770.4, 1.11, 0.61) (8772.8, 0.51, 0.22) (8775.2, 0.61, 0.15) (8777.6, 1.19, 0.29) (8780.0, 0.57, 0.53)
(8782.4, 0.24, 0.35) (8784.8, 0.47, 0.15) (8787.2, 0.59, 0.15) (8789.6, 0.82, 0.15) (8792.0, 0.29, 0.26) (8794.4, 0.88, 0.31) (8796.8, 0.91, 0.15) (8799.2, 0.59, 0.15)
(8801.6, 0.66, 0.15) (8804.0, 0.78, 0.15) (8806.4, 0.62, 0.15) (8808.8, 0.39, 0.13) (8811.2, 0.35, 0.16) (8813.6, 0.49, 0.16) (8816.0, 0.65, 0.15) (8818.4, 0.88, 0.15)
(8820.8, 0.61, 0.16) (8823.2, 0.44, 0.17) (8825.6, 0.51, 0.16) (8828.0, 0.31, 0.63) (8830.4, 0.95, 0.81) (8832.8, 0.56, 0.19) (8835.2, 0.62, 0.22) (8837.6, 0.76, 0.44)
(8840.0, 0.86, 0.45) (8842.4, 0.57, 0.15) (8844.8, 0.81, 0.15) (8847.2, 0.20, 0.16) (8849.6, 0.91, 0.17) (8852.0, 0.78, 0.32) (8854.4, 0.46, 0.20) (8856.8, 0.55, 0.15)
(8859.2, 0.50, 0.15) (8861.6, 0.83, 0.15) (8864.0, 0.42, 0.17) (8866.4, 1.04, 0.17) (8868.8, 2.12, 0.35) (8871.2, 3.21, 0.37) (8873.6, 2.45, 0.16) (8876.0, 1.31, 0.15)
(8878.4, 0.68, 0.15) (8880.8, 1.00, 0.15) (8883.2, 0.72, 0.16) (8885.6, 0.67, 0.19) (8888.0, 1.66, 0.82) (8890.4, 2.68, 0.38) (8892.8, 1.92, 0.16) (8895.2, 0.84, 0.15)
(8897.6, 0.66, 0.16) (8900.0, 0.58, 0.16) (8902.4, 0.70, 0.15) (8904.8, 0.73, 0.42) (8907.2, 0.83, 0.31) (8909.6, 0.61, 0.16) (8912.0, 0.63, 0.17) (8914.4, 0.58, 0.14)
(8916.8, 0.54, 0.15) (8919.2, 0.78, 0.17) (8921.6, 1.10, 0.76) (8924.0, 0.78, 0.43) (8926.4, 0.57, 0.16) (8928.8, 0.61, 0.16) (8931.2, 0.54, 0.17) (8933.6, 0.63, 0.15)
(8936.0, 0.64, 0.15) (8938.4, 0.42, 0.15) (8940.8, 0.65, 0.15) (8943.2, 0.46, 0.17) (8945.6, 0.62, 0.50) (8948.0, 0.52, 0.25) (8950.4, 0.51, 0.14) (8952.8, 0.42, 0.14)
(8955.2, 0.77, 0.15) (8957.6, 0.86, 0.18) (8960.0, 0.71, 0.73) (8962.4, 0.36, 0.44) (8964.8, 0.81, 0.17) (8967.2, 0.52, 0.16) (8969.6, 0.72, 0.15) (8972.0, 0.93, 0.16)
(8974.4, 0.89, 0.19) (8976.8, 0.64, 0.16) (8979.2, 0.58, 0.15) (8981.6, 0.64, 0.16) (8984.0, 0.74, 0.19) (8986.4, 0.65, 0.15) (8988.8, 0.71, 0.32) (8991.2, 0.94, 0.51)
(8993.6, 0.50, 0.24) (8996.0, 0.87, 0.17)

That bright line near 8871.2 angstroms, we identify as [S II]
